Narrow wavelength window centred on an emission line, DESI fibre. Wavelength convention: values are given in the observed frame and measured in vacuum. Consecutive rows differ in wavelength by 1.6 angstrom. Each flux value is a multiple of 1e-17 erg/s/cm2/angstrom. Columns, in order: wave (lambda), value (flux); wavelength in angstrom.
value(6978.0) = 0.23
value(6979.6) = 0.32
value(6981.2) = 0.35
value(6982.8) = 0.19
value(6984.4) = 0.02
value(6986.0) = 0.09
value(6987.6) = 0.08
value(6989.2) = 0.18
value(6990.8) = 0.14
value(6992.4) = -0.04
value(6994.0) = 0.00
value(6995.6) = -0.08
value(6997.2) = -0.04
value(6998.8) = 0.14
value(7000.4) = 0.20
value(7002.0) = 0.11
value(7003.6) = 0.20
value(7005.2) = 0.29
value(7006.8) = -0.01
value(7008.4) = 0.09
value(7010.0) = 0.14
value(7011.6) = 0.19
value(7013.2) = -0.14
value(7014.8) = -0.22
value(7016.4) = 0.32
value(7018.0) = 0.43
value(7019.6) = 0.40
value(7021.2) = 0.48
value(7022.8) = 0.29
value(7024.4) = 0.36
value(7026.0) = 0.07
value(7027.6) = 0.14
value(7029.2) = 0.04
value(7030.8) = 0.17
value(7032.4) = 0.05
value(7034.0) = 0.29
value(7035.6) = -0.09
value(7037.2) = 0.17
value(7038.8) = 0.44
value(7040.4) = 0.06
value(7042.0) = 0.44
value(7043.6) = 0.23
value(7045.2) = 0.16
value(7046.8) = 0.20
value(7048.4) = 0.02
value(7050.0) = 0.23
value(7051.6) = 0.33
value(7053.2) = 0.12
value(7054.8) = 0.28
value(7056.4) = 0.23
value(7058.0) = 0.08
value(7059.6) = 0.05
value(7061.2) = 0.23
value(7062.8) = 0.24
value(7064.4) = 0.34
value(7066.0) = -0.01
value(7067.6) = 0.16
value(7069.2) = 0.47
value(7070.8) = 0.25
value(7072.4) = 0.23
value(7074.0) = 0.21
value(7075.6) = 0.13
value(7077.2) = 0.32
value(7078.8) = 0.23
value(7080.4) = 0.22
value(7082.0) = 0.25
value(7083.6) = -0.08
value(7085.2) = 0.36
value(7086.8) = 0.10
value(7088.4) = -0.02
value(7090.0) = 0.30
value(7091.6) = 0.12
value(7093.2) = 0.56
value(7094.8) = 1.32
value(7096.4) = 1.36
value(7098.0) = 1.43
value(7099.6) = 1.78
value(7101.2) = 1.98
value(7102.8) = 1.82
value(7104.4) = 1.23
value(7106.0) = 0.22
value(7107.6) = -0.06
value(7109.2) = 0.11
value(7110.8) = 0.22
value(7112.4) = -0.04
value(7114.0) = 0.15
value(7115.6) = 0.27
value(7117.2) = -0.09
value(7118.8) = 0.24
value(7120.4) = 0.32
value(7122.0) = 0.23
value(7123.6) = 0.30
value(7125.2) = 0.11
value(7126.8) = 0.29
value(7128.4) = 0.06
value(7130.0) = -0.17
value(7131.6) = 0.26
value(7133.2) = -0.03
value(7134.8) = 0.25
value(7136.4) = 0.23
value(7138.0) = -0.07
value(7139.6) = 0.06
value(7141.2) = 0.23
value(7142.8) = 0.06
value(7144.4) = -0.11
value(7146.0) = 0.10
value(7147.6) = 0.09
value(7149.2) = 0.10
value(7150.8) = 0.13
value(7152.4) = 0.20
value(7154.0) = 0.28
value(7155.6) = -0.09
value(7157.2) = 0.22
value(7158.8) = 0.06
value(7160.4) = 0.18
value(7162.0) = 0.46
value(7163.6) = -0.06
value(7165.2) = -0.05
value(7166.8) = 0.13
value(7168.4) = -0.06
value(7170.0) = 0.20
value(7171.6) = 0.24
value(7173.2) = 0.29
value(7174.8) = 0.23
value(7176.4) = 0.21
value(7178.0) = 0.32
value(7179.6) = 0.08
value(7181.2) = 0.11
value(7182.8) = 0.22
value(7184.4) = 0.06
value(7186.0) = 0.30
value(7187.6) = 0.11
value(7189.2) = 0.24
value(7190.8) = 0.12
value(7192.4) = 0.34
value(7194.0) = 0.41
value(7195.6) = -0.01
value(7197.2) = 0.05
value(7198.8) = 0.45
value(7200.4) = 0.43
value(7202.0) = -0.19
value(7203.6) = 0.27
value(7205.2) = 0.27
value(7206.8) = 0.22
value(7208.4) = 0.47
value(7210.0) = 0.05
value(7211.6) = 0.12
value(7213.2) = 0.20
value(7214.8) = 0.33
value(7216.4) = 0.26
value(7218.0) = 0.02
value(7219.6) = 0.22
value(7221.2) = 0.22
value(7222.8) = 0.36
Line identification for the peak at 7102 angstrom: [O II] 3727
